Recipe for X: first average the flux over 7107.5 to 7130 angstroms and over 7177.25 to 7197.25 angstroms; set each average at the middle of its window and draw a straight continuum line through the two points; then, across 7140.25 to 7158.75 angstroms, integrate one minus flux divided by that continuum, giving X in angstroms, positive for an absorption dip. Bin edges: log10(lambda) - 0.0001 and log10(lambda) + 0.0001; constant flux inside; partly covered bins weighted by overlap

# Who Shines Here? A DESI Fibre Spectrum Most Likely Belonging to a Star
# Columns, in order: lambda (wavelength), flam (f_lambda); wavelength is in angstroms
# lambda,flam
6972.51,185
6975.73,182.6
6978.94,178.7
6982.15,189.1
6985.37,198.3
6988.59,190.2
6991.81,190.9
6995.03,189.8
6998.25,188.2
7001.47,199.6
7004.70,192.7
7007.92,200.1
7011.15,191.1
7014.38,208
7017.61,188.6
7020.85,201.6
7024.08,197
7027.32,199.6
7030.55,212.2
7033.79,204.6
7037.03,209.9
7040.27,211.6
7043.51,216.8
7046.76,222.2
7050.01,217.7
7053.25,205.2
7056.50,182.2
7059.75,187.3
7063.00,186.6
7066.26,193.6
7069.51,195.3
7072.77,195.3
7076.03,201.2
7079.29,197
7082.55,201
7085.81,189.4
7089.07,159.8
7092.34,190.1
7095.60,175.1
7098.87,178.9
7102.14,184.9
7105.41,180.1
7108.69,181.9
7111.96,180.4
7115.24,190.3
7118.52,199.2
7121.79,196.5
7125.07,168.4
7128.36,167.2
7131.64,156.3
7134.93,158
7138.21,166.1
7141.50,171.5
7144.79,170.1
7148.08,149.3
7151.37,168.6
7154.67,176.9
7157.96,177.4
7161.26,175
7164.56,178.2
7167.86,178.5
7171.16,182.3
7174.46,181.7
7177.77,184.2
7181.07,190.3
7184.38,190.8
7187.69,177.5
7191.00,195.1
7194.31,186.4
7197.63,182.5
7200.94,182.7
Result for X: 1.7 angstroms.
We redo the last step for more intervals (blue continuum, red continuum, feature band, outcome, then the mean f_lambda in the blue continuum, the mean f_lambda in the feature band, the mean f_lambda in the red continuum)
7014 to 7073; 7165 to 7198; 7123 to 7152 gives 3.96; 202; 164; 185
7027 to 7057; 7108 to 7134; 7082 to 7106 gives 1.01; 210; 182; 179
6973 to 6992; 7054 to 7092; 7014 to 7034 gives -1.28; 188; 201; 190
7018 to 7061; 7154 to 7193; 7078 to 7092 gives 0.74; 205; 187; 183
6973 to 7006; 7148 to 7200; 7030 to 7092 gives -4.22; 190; 199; 181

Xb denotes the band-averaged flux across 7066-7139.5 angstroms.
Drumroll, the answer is 183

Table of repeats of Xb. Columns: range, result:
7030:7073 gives 203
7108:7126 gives 187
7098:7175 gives 176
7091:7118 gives 183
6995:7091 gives 198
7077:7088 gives 194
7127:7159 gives 166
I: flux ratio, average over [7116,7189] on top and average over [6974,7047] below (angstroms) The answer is 0.9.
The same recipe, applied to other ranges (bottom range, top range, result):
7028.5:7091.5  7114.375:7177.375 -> 0.87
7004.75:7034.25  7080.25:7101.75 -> 0.92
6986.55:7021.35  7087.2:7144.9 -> 0.91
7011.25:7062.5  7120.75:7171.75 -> 0.84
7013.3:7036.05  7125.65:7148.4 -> 0.81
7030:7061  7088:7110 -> 0.87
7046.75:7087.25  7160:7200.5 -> 0.93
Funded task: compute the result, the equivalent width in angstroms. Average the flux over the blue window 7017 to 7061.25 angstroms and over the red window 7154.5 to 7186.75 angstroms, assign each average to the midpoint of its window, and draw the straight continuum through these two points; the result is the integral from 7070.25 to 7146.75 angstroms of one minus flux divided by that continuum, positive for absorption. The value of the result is 4.7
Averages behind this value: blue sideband 204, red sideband 182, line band 181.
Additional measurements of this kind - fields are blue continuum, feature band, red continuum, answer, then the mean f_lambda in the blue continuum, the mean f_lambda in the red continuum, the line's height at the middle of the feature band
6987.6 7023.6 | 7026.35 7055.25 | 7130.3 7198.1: -3.09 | 195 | 176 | 191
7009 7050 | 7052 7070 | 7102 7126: 0.64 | 206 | 186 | 198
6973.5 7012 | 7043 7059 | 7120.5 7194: -1.86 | 191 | 176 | 185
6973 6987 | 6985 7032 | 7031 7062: -0.30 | 187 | 206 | 195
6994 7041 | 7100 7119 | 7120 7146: -1.04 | 200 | 169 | 176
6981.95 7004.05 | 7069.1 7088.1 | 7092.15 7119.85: -0.94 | 192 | 184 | 186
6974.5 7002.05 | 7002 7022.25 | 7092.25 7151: -1.10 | 189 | 175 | 187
